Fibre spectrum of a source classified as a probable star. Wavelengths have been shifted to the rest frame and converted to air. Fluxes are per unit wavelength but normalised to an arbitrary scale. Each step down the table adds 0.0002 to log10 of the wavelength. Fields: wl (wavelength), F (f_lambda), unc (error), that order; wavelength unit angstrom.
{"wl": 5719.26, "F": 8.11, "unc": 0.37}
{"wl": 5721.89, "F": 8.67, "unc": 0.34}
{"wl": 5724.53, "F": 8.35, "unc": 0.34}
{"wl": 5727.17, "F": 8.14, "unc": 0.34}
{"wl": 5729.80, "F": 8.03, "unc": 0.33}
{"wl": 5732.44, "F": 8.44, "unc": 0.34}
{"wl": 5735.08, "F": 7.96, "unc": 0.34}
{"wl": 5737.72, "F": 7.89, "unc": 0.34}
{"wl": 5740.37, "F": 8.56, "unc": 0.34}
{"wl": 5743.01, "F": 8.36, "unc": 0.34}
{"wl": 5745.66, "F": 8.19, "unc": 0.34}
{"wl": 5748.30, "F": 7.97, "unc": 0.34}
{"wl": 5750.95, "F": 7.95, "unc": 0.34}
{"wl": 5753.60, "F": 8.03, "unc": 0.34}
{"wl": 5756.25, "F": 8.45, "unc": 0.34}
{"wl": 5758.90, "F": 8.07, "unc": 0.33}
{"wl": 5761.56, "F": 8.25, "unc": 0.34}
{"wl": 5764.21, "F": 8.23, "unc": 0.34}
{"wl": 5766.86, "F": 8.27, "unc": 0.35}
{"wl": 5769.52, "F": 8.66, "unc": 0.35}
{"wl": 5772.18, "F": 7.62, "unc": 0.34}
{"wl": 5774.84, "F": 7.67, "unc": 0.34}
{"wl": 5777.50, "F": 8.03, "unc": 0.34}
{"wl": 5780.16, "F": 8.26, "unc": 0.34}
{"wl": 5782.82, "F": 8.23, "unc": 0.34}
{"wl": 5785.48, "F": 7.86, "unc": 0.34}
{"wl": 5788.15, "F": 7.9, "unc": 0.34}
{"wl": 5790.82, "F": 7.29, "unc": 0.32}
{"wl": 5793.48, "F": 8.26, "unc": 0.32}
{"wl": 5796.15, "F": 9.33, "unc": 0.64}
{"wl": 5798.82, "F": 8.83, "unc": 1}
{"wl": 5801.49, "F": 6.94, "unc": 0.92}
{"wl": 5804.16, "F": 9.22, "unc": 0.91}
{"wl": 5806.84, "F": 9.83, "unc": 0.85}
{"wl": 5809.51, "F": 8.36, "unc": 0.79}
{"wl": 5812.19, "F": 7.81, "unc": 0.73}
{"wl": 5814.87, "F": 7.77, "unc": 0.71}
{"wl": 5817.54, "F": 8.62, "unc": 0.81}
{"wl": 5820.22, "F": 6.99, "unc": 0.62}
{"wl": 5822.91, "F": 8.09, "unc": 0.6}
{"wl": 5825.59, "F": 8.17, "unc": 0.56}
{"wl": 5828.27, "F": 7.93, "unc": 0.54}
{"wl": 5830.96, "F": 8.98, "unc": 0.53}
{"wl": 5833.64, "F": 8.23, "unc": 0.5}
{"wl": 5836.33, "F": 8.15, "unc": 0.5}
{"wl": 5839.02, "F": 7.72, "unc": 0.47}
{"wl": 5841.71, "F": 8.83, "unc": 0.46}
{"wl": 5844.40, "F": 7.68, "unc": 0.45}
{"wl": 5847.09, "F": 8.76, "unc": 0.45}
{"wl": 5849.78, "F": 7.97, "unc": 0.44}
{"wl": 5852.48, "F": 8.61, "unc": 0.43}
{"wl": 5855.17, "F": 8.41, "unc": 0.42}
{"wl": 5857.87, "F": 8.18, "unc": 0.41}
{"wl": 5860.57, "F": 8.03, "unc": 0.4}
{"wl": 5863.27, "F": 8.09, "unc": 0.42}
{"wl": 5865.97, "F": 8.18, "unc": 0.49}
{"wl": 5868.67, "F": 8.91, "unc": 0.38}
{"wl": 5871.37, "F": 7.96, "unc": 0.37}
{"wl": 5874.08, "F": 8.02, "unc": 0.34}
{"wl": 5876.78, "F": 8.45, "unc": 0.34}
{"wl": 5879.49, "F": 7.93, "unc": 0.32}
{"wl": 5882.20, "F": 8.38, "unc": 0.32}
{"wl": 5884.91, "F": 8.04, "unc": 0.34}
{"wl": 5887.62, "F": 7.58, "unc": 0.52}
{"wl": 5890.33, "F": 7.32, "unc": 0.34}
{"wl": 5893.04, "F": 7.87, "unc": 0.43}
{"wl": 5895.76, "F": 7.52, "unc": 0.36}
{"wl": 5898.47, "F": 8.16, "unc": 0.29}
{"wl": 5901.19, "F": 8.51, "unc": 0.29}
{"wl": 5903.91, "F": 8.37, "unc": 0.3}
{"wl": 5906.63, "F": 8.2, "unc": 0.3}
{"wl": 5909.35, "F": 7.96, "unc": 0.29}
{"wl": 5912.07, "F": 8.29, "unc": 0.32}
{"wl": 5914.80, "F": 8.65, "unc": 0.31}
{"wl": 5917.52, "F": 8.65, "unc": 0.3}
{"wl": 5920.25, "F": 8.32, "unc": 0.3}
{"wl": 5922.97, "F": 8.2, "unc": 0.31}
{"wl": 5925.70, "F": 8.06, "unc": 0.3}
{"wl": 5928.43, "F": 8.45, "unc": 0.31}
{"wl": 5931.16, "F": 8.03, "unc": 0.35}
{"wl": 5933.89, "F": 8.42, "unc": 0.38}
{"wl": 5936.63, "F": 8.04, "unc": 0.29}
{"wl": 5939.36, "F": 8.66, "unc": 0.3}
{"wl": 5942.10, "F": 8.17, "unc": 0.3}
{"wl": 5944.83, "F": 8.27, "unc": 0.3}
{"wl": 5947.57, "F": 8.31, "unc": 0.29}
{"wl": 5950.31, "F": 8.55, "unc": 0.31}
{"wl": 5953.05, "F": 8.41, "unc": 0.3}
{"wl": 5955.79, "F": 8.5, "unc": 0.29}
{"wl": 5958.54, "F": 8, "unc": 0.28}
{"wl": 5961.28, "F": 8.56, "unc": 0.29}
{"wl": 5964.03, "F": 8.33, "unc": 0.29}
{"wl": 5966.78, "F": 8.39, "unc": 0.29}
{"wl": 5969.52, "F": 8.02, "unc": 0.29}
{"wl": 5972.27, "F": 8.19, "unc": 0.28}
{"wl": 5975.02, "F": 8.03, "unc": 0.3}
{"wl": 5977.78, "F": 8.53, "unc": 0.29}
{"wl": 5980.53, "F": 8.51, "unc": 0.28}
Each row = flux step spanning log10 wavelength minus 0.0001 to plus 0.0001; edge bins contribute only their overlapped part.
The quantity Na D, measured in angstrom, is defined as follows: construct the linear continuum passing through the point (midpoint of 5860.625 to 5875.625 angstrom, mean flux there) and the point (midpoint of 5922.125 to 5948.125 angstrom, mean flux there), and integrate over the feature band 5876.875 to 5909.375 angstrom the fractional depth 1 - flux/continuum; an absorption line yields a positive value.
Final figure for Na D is 0.91 angstrom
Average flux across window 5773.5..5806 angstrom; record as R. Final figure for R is 8.18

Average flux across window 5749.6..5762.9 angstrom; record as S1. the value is 8.15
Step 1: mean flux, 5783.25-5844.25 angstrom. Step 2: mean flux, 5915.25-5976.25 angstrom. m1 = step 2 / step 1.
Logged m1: 1.01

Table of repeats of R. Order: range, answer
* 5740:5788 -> 8.13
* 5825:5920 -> 8.19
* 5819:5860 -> 8.18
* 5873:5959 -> 8.2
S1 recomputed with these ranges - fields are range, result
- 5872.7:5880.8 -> 8.13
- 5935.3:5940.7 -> 8.36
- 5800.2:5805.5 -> 8.09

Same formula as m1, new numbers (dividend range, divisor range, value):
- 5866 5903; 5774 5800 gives 0.99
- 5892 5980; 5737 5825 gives 1.01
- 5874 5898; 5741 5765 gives 0.97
